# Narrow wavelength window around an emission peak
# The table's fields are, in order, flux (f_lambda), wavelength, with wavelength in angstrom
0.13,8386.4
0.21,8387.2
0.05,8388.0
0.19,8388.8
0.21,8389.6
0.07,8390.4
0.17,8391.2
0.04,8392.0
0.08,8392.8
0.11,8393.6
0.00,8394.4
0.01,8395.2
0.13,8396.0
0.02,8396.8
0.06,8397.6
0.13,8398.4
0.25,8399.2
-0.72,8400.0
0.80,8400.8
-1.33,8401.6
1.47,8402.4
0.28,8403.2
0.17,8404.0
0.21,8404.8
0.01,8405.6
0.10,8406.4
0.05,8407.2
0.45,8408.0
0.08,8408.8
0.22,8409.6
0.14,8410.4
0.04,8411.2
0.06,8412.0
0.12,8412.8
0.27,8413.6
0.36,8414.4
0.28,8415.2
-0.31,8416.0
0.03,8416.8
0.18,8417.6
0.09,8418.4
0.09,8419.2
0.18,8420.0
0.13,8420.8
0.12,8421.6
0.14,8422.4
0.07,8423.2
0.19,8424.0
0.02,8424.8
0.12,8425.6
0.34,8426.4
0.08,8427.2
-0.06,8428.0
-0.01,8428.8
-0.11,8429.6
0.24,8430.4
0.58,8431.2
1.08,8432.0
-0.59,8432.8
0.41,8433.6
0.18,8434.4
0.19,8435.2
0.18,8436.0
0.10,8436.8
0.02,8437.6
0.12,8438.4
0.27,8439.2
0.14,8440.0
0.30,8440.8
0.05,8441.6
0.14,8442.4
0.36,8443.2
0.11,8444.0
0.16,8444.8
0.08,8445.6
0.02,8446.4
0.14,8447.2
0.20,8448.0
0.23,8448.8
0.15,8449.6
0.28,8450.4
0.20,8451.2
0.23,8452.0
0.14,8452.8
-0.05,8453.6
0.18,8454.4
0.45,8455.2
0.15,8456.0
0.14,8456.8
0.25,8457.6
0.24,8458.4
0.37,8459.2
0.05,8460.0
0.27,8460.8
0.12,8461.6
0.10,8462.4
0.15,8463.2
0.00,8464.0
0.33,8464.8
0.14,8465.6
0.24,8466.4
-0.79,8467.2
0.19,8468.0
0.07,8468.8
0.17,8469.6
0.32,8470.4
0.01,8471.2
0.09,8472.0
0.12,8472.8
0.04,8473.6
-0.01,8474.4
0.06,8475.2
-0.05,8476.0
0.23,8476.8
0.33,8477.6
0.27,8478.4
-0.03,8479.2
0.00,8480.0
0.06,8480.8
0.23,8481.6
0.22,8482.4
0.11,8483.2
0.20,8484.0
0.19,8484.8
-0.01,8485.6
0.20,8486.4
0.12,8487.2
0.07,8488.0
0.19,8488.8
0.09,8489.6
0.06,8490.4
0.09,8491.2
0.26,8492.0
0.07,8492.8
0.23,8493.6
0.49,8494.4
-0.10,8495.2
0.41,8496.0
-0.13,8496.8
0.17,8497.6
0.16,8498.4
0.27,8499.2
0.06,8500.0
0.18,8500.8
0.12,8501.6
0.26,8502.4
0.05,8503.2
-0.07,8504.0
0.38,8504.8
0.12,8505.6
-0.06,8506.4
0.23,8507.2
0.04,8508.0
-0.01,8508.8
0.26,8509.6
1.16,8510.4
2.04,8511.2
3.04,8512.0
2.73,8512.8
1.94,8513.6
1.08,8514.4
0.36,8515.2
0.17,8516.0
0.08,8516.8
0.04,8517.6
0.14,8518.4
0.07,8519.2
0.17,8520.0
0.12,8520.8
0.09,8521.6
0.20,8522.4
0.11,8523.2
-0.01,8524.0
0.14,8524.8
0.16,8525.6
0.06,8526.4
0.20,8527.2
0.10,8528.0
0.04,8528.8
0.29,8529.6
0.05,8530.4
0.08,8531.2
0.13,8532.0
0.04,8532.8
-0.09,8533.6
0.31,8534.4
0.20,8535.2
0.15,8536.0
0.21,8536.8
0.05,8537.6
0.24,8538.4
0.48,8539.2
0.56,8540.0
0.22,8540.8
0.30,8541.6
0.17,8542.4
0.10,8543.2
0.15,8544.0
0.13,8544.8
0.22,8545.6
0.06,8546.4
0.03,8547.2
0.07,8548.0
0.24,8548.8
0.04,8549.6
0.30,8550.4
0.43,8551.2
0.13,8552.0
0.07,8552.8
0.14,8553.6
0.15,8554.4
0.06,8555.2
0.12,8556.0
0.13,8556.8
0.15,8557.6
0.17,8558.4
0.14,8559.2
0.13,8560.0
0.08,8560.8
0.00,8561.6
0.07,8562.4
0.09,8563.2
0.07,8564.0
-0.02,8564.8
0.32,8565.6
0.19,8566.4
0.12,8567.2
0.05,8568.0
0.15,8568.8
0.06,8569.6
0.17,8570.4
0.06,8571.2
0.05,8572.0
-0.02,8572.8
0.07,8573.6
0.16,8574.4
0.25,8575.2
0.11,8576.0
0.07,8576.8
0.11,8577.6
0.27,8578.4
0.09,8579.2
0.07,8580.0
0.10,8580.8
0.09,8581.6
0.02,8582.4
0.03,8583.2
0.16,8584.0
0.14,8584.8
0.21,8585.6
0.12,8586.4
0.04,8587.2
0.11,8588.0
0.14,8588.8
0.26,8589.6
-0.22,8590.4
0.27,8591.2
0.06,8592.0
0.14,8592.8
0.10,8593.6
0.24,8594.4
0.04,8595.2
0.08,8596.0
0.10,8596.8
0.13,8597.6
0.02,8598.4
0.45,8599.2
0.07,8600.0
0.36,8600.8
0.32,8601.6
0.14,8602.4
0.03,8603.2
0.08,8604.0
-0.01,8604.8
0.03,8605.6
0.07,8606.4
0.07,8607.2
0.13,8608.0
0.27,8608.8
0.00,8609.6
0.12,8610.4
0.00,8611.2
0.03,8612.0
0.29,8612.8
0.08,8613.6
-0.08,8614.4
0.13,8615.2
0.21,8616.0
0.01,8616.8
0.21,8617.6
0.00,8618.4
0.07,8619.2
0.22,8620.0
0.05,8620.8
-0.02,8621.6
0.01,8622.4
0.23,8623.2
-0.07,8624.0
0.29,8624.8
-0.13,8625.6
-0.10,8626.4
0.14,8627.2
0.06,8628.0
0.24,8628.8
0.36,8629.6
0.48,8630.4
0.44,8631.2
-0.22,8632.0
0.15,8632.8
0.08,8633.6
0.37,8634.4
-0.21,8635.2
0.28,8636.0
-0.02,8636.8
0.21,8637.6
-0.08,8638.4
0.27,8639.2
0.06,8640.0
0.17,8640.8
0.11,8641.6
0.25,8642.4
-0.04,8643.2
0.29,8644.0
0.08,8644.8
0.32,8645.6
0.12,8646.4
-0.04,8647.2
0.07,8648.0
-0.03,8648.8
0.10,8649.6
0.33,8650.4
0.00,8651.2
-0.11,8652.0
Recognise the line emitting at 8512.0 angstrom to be H-alpha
